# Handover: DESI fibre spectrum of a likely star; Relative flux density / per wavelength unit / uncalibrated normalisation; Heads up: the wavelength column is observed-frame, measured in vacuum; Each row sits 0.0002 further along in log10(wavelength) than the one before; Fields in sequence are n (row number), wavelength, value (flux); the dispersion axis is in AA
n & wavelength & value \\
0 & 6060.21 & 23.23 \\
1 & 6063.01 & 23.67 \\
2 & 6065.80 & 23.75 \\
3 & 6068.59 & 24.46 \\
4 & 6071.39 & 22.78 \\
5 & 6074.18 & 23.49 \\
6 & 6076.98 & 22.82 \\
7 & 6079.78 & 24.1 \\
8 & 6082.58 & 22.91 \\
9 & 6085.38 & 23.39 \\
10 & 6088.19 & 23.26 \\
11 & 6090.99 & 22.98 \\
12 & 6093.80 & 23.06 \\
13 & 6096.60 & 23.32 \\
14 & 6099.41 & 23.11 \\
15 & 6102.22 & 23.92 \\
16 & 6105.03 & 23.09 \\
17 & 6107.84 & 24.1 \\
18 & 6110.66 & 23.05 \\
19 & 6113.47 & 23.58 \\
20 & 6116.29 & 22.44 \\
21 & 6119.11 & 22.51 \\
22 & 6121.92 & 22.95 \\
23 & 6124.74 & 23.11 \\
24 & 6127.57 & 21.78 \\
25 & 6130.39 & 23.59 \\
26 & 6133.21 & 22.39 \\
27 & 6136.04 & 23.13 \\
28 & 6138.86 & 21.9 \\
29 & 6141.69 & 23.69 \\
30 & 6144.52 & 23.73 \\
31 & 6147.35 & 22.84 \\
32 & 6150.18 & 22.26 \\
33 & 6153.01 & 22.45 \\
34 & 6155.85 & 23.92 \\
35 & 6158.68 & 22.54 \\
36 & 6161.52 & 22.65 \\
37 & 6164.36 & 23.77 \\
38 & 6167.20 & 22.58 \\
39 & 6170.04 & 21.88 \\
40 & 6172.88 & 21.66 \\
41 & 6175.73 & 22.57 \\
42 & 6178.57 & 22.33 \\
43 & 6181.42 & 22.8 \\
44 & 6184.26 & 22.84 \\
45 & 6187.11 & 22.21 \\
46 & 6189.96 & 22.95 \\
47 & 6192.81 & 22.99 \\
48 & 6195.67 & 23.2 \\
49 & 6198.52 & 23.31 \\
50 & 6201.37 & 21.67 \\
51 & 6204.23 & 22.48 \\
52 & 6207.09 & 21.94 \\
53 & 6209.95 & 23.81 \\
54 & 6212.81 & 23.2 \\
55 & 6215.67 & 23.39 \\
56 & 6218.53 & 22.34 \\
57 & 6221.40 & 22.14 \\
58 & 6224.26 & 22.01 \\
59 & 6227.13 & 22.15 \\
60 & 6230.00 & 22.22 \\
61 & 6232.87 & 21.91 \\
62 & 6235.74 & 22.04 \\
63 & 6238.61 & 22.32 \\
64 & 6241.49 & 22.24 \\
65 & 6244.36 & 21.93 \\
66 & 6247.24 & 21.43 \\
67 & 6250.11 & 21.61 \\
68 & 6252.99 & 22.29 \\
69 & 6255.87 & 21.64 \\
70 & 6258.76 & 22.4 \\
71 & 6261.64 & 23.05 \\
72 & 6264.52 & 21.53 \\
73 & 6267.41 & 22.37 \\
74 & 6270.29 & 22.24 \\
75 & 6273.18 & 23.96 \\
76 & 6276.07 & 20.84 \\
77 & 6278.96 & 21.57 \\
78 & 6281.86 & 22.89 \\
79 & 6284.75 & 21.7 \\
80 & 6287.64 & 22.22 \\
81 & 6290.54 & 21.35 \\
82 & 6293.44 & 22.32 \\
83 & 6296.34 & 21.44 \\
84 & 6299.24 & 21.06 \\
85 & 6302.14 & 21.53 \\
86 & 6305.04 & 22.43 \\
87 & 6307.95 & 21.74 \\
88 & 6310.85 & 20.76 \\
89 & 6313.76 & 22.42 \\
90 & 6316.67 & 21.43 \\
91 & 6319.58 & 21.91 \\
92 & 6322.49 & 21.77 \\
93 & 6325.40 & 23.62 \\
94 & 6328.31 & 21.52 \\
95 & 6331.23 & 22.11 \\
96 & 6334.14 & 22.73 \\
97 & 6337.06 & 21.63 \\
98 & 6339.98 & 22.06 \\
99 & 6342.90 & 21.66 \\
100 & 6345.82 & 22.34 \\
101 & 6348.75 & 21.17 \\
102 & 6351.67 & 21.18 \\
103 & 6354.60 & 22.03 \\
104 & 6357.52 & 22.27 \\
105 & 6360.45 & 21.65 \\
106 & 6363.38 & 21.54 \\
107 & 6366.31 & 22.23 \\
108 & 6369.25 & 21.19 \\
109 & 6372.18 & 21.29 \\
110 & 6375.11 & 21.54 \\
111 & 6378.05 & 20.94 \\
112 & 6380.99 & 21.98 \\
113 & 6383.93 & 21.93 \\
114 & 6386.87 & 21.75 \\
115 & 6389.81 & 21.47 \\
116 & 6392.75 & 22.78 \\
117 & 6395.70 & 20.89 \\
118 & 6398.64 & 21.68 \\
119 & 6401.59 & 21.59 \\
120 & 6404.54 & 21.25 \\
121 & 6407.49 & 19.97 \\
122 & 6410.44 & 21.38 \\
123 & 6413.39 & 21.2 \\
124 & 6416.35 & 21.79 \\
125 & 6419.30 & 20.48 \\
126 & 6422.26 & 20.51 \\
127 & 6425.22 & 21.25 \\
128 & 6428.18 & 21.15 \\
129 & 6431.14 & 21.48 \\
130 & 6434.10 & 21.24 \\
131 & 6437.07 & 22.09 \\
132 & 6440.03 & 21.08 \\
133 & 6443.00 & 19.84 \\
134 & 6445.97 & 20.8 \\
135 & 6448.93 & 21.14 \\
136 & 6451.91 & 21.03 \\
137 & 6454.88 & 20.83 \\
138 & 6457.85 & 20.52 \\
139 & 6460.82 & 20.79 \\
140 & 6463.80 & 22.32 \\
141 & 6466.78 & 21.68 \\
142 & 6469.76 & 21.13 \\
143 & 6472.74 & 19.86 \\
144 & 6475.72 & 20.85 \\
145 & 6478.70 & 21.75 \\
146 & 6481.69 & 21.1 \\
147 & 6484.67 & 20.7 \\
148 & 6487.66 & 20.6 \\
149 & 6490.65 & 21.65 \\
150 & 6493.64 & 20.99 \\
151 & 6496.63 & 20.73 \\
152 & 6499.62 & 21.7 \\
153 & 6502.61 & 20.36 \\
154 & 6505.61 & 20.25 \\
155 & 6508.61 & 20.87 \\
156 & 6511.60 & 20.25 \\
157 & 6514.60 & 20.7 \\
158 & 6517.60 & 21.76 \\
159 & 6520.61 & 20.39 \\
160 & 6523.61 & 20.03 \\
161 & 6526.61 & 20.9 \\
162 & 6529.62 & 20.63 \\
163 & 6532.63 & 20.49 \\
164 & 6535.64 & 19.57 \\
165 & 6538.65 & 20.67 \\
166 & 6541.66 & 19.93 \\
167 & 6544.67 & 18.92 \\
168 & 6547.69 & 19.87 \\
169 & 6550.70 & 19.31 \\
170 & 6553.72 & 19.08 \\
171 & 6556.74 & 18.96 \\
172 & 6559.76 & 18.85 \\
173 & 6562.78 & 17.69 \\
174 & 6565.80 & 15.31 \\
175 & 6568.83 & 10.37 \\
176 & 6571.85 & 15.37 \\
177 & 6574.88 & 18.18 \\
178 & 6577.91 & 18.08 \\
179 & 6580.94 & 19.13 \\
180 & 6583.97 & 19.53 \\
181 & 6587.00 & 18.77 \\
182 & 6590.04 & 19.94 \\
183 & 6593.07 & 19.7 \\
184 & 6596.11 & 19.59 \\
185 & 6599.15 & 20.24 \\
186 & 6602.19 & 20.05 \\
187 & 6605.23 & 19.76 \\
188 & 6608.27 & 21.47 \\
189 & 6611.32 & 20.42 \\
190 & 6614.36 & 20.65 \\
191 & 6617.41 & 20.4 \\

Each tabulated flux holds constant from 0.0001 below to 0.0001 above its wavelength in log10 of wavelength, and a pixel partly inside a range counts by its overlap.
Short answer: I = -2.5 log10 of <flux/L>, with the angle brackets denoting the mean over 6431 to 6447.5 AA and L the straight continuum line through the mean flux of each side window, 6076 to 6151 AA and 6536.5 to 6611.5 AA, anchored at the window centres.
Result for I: -0.06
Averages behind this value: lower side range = 23.1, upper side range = 18.7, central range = 21.1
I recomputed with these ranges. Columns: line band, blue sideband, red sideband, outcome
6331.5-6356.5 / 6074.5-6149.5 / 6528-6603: -0.052 mag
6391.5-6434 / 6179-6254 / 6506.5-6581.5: -0.044 mag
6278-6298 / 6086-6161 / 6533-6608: -0.024 mag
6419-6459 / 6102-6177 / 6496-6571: -0.037 mag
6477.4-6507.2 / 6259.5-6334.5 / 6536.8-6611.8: -0.067 mag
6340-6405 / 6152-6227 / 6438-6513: -0.006 mag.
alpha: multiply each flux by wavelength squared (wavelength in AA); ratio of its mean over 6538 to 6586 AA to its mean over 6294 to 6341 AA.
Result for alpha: 0.89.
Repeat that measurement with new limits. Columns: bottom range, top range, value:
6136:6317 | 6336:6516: 1.01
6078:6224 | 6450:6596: 0.97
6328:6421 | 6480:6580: 0.95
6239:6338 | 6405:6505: 1.01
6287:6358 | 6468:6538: 1.00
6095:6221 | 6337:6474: 1.01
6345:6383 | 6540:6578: 0.87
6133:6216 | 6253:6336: 1.01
